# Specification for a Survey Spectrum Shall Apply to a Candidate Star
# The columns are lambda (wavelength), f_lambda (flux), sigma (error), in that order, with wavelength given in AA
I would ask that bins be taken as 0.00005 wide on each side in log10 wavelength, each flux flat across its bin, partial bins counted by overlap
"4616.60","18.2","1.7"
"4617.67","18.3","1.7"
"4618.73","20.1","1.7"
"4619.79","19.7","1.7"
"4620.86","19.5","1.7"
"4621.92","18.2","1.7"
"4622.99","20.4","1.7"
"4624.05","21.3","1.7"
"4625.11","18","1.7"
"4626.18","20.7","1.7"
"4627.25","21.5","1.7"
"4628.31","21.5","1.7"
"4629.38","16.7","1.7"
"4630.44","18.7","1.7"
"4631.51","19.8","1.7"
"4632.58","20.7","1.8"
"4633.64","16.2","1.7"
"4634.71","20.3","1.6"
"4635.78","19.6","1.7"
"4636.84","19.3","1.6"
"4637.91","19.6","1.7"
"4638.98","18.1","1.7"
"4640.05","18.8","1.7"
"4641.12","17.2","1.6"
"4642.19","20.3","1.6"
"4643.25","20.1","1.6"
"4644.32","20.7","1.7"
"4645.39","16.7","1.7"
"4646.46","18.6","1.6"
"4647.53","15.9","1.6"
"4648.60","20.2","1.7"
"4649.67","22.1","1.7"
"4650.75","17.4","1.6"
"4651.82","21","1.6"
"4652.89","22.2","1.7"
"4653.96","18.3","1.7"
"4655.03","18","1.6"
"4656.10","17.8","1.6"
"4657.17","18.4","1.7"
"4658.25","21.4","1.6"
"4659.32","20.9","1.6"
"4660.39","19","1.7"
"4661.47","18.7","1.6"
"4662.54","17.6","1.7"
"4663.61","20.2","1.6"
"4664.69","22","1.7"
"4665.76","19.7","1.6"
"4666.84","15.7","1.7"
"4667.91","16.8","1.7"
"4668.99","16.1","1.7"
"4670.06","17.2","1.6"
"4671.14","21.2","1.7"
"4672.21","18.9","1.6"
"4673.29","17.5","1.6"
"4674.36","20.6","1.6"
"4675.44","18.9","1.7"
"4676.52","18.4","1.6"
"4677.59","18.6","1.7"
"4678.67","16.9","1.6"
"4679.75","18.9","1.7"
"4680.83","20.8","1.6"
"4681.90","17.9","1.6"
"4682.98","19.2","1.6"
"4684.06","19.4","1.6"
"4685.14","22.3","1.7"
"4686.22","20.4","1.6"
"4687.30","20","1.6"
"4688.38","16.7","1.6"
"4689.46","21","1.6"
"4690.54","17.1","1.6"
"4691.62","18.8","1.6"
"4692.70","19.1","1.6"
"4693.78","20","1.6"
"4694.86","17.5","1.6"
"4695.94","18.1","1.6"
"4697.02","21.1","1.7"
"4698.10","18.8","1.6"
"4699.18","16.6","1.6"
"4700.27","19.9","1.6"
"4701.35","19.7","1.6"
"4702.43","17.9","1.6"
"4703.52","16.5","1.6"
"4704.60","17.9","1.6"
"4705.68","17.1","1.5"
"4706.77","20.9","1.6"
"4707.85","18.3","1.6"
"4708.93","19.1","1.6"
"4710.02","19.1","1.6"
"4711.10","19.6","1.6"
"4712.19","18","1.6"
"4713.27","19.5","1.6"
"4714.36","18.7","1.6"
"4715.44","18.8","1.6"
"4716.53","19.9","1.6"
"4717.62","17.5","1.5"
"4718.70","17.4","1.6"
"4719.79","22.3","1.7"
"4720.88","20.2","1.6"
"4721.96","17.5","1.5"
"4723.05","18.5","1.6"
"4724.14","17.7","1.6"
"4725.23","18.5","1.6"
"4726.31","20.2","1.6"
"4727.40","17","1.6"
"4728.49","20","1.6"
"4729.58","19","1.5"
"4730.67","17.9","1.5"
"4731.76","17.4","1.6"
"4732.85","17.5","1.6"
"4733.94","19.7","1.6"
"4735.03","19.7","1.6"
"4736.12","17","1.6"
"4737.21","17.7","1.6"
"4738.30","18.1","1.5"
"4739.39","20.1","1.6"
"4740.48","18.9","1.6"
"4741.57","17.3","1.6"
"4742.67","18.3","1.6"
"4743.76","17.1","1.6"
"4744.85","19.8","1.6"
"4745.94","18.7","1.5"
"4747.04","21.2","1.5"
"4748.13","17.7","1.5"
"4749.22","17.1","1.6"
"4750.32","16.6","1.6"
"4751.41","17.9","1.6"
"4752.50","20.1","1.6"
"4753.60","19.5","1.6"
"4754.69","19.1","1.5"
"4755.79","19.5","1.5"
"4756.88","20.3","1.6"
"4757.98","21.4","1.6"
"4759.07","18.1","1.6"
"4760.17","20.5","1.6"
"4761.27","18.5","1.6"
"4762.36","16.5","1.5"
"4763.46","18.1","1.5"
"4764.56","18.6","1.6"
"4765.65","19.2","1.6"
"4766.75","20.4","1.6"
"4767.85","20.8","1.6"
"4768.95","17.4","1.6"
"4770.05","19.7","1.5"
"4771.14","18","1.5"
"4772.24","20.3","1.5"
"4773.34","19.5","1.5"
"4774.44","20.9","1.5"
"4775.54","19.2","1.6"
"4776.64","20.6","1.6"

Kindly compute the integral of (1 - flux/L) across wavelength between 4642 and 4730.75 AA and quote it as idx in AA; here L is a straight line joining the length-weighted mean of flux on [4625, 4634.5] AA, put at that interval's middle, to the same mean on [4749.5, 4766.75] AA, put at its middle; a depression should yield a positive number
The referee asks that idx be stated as 1.2 AA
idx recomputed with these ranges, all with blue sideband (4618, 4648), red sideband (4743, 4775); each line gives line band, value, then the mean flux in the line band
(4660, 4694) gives 0.4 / 18.9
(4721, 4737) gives 0.6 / 18.4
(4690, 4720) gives 0.6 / 18.7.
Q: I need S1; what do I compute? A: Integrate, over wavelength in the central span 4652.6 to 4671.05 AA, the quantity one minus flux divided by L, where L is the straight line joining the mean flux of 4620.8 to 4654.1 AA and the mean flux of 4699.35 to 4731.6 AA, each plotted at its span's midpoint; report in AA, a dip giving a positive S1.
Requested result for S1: 0.3 AA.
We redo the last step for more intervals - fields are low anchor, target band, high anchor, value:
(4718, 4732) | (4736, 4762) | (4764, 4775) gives 0.49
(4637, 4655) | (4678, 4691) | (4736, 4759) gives -0.15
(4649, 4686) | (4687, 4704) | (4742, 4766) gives 0.32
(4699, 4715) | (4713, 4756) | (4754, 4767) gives 0.57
